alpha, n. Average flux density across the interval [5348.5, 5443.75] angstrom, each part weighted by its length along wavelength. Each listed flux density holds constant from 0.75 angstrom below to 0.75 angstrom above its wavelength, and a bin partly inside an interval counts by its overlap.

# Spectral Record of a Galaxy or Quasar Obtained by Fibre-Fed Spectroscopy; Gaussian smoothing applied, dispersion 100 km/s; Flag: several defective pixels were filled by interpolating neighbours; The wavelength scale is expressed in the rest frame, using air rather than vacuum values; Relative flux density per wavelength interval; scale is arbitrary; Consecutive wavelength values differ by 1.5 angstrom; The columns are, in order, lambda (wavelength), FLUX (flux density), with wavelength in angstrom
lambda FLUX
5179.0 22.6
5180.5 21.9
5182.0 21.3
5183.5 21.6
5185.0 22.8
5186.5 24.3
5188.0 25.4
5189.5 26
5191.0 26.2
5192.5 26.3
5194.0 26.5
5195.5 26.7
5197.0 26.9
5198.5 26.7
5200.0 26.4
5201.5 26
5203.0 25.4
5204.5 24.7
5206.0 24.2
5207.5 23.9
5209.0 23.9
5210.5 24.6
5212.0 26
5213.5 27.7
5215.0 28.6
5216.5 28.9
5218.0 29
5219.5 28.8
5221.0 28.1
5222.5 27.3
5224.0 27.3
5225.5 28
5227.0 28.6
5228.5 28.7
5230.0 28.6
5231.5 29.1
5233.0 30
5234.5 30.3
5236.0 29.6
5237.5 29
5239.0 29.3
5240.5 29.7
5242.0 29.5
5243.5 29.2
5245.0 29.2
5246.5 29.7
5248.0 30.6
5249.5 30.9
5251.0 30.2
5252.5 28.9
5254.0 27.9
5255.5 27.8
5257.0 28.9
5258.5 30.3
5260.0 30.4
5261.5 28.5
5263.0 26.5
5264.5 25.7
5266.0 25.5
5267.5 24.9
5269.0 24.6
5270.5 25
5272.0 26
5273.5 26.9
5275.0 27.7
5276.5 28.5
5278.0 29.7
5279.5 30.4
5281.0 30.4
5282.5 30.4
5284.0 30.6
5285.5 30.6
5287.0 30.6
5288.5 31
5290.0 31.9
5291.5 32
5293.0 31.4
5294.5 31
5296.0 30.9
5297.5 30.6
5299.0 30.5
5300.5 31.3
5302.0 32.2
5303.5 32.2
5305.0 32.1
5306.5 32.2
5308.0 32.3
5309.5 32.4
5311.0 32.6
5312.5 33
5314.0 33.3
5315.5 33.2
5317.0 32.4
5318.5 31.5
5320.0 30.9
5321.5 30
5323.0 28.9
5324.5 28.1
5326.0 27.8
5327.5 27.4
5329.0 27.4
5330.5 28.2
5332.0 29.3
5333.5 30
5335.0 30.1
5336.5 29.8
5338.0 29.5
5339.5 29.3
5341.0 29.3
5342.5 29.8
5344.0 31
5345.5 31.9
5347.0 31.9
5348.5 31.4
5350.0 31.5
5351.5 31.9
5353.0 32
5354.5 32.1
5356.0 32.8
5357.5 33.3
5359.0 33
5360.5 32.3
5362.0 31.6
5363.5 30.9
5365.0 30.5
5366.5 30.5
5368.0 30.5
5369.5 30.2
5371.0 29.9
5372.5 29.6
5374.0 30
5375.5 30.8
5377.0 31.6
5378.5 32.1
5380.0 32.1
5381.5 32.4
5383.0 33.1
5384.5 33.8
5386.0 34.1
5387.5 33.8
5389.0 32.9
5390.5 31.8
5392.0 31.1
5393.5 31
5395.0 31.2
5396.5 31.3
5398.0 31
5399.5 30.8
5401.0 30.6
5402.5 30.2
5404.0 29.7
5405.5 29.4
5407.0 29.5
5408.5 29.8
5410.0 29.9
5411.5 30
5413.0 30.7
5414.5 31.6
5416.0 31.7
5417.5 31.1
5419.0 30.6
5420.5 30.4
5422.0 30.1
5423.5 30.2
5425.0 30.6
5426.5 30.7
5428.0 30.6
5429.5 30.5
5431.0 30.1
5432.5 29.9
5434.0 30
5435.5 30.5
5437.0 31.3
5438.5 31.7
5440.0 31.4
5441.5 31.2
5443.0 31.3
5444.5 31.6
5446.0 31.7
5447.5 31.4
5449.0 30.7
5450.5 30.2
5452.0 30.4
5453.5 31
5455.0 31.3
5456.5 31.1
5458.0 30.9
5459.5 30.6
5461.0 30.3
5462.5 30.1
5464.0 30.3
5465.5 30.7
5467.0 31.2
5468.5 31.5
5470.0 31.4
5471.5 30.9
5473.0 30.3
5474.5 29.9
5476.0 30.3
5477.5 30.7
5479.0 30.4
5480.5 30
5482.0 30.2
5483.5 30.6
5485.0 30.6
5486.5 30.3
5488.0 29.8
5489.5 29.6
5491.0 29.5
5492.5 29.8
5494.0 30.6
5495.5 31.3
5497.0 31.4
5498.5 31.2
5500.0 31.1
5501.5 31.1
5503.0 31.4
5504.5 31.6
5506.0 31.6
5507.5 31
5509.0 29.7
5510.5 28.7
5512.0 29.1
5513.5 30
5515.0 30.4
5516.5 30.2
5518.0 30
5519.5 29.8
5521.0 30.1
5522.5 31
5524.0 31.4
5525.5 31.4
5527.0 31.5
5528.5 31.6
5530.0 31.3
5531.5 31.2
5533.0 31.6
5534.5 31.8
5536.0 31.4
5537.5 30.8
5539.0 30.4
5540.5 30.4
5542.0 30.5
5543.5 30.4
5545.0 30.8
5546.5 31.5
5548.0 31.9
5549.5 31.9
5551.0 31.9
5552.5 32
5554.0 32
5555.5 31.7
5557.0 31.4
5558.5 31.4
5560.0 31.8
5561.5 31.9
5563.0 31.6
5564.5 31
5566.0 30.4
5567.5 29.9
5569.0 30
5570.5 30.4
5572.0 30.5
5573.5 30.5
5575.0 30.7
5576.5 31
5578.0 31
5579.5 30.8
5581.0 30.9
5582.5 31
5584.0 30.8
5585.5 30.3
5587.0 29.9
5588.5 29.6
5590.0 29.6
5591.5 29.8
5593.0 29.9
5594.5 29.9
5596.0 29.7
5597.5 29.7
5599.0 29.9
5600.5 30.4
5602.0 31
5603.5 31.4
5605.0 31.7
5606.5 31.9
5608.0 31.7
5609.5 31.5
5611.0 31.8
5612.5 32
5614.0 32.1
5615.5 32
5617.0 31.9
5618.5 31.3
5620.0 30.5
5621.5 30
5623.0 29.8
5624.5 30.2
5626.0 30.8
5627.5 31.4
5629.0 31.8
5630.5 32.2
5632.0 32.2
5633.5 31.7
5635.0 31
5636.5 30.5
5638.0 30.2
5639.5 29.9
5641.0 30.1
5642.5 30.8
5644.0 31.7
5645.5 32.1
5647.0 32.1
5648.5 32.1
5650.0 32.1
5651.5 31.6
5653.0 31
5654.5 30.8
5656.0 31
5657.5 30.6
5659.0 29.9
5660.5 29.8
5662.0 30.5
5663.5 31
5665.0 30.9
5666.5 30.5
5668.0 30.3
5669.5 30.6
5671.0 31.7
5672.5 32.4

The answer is 31.2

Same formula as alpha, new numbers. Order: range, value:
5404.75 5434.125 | 30.4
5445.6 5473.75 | 30.8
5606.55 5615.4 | 31.8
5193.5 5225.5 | 26.6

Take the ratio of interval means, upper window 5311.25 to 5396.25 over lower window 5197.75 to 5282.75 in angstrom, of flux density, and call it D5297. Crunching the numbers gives 1.1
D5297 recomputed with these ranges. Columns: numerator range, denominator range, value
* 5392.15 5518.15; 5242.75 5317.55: 1.02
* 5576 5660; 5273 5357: 1.01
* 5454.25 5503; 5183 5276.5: 1.12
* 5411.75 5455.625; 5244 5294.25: 1.07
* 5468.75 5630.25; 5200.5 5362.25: 1.05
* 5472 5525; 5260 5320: 1.01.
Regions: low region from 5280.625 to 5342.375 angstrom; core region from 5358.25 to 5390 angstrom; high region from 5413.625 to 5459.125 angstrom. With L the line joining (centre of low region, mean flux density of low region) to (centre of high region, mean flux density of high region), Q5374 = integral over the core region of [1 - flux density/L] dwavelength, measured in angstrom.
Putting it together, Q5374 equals -1.0 angstrom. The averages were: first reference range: 30.7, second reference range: 30.9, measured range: 31.7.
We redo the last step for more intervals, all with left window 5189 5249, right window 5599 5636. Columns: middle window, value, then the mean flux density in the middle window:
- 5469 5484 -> -0.23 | 30.5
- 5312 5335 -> -1.17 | 30.1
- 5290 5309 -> -2.14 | 31.6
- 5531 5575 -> -0.59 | 31.1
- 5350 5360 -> -1.22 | 32.4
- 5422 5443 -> -0.75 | 30.7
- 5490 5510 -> -0.39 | 30.8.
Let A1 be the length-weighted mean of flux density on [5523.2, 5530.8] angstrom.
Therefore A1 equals 31.4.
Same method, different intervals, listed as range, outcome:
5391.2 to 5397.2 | 31.2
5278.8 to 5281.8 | 30.4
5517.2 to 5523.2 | 30.2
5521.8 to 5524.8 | 31.2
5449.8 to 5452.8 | 30.3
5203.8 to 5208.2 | 24.3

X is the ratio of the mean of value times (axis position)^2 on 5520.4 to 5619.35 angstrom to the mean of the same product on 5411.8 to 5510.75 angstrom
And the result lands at 1.1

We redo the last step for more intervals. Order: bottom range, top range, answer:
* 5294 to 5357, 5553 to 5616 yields 1.10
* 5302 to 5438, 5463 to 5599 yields 1.05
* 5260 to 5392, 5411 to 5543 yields 1.06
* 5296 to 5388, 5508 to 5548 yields 1.05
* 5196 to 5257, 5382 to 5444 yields 1.19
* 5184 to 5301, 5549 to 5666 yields 1.26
